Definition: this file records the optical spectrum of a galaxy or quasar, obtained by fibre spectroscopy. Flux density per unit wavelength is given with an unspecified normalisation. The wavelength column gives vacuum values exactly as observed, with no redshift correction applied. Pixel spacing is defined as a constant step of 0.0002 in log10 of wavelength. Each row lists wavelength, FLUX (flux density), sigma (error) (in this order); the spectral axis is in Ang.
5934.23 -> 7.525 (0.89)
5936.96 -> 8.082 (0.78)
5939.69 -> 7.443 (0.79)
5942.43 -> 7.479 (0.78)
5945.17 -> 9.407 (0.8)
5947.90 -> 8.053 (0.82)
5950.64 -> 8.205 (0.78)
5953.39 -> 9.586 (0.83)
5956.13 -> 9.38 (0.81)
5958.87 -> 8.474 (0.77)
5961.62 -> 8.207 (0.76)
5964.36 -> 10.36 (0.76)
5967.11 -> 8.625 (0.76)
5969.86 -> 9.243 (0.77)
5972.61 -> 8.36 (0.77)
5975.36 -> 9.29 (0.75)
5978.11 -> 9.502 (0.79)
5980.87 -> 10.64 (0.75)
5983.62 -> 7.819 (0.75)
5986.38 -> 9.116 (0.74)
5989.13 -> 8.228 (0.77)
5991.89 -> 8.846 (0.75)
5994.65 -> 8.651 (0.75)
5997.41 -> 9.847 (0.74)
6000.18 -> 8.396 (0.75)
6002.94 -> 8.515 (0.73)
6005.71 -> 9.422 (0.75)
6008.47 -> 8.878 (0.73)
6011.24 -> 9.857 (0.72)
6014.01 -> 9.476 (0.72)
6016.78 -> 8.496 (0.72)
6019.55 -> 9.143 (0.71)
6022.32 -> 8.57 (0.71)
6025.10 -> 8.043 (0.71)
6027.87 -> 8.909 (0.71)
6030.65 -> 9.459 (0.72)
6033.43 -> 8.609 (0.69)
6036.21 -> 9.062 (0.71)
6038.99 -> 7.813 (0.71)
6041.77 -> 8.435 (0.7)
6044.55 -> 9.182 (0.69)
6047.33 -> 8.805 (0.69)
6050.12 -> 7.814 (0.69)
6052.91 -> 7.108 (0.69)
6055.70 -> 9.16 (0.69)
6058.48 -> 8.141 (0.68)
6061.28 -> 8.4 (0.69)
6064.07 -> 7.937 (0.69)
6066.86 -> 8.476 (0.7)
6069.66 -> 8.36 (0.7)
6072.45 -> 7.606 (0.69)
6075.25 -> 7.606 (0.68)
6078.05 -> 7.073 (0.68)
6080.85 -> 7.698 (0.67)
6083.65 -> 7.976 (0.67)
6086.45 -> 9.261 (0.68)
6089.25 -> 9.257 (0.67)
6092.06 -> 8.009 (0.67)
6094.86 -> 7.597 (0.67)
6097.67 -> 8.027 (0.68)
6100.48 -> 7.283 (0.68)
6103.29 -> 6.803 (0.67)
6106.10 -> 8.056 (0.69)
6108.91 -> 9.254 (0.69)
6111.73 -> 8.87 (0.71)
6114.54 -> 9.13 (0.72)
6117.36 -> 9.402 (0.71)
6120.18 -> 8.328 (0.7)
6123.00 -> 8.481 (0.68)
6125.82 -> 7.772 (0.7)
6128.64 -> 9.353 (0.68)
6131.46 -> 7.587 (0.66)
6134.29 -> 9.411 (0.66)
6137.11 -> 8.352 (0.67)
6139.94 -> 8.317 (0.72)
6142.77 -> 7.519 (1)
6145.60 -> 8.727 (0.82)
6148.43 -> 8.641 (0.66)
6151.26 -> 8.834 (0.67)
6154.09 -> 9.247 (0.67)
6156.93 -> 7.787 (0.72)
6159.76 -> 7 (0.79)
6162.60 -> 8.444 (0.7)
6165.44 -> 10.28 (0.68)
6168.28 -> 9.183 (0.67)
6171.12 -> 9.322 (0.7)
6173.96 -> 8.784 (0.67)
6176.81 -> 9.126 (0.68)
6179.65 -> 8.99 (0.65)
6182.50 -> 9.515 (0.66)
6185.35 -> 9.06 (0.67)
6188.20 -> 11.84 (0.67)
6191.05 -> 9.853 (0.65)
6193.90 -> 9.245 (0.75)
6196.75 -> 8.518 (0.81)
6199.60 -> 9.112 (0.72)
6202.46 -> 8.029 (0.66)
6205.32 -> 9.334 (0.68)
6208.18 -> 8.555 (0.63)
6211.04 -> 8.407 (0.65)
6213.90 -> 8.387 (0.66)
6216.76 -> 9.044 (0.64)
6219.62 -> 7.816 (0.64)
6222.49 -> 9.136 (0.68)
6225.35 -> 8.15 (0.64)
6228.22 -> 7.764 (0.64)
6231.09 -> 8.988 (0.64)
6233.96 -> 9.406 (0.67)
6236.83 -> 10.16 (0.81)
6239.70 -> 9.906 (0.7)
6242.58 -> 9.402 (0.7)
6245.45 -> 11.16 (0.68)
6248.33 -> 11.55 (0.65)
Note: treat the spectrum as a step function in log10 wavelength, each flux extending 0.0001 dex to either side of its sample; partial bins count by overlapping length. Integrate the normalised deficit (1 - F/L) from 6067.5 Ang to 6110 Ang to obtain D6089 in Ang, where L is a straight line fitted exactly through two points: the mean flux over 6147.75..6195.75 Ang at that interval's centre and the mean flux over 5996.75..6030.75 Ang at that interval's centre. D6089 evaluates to 4.95 Ang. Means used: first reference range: 8.96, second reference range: 9.13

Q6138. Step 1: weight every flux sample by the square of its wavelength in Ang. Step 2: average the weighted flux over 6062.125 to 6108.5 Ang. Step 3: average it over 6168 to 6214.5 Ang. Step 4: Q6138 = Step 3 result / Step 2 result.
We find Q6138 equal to 1.2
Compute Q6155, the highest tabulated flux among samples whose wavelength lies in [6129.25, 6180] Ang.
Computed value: 10.28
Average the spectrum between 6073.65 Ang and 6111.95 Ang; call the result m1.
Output 8.03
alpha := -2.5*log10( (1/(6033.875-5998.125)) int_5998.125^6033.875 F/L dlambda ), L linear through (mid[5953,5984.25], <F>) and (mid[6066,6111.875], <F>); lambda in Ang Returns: -0.027 mag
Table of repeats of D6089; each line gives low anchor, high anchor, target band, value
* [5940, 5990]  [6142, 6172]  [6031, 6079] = 2.82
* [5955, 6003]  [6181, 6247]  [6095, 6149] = 4.35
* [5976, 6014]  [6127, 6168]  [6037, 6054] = 1.26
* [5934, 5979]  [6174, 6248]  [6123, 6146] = 1.69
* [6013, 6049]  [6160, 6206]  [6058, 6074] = 1.29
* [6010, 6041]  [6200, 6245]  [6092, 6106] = 2.08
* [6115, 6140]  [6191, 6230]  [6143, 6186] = -1.08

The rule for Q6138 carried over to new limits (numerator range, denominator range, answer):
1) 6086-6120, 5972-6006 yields 0.97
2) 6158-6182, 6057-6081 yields 1.16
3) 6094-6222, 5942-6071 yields 1.04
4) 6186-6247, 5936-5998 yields 1.13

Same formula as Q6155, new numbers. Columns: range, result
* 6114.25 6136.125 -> 9.411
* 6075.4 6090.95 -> 9.261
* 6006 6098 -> 9.857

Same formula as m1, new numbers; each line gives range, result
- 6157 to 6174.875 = 8.76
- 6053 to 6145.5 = 8.26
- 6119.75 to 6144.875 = 8.36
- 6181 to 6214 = 9.18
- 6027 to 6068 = 8.48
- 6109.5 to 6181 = 8.68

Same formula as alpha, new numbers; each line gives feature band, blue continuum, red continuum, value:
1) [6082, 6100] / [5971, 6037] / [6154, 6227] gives 0.082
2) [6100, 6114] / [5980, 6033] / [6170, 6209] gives 0.118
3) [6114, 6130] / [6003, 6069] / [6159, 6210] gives 0.027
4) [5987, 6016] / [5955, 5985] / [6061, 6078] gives -0.035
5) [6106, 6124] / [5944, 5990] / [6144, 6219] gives 0.014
